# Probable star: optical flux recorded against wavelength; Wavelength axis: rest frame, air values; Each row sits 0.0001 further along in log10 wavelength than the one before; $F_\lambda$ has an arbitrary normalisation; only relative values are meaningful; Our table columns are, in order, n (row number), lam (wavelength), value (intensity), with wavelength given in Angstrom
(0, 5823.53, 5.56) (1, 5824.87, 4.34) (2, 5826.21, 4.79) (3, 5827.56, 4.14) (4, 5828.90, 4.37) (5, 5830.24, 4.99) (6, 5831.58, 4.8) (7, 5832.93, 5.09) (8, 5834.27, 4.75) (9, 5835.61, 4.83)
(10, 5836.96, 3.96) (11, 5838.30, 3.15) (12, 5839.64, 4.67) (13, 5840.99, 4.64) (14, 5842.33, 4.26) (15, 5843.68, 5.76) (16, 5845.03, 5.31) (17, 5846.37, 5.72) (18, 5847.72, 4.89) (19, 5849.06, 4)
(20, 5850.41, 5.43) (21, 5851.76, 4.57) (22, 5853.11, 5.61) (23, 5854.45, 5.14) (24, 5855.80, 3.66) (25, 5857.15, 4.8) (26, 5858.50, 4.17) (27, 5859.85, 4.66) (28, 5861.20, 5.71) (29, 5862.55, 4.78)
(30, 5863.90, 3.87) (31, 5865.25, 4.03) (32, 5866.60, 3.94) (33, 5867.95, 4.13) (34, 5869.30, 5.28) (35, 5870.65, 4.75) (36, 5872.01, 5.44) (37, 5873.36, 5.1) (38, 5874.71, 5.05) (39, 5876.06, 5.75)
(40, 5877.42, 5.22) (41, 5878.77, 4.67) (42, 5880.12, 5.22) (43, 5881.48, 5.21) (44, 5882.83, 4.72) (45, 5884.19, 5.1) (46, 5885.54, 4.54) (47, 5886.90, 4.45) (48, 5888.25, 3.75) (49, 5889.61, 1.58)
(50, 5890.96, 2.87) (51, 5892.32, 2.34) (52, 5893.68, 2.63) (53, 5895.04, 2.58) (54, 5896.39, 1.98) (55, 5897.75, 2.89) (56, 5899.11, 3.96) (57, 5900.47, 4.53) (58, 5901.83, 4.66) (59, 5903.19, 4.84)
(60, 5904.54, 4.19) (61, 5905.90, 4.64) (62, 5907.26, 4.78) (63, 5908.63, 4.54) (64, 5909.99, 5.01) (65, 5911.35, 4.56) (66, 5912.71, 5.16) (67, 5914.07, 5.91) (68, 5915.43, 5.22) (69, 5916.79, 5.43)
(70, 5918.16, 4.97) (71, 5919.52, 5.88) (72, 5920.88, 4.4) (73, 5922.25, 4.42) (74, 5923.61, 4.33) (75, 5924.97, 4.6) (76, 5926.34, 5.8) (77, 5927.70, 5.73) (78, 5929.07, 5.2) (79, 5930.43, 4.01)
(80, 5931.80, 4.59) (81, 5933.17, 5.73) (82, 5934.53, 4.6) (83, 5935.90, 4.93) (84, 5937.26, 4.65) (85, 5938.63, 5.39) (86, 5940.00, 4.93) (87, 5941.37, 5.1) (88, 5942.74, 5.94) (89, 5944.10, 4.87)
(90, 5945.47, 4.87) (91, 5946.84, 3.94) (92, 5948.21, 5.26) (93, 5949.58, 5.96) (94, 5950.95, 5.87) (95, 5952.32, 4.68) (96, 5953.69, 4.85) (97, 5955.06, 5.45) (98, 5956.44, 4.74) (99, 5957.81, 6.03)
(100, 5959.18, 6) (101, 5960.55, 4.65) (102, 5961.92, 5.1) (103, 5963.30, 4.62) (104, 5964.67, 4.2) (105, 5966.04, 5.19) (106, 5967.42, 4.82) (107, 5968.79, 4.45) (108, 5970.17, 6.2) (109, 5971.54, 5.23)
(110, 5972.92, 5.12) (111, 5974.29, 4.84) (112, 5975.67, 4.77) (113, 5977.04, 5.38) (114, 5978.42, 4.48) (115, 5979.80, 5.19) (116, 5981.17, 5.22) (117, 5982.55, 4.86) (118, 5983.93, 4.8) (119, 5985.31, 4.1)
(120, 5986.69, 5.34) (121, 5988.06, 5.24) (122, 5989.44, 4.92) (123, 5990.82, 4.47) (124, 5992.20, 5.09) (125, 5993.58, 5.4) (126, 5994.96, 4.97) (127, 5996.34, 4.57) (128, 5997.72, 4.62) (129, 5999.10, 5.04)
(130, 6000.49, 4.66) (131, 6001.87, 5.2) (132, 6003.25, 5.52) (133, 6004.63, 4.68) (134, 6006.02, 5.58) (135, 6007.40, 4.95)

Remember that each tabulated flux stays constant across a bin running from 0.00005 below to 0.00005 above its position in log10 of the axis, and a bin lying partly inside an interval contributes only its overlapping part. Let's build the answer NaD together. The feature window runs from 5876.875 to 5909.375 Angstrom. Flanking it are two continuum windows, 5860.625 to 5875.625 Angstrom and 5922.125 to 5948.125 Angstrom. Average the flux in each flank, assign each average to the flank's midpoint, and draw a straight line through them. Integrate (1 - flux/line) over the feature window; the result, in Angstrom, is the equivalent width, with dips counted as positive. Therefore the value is 5.6 Angstrom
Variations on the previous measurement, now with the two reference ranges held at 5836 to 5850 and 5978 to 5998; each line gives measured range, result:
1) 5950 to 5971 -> -1.2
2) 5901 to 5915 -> -0.2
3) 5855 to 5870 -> 0.7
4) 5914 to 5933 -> -0.9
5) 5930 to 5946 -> -0.6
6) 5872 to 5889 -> -0.7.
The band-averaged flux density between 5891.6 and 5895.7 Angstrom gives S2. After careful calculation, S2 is 2.51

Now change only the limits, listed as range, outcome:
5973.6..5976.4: 4.83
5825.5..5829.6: 4.43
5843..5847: 5.59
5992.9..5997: 4.98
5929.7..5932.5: 4.32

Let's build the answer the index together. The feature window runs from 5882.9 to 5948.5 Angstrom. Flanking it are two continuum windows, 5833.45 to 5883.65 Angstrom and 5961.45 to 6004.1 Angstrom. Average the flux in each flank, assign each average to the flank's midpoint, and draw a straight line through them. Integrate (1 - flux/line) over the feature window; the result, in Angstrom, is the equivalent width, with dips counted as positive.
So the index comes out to 4.8 Angstrom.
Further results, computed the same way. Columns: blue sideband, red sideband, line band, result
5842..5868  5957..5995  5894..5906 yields 2.76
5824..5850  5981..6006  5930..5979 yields -1.77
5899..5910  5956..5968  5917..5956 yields -1.60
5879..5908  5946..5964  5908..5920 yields -2.39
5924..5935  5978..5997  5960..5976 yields 0.03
